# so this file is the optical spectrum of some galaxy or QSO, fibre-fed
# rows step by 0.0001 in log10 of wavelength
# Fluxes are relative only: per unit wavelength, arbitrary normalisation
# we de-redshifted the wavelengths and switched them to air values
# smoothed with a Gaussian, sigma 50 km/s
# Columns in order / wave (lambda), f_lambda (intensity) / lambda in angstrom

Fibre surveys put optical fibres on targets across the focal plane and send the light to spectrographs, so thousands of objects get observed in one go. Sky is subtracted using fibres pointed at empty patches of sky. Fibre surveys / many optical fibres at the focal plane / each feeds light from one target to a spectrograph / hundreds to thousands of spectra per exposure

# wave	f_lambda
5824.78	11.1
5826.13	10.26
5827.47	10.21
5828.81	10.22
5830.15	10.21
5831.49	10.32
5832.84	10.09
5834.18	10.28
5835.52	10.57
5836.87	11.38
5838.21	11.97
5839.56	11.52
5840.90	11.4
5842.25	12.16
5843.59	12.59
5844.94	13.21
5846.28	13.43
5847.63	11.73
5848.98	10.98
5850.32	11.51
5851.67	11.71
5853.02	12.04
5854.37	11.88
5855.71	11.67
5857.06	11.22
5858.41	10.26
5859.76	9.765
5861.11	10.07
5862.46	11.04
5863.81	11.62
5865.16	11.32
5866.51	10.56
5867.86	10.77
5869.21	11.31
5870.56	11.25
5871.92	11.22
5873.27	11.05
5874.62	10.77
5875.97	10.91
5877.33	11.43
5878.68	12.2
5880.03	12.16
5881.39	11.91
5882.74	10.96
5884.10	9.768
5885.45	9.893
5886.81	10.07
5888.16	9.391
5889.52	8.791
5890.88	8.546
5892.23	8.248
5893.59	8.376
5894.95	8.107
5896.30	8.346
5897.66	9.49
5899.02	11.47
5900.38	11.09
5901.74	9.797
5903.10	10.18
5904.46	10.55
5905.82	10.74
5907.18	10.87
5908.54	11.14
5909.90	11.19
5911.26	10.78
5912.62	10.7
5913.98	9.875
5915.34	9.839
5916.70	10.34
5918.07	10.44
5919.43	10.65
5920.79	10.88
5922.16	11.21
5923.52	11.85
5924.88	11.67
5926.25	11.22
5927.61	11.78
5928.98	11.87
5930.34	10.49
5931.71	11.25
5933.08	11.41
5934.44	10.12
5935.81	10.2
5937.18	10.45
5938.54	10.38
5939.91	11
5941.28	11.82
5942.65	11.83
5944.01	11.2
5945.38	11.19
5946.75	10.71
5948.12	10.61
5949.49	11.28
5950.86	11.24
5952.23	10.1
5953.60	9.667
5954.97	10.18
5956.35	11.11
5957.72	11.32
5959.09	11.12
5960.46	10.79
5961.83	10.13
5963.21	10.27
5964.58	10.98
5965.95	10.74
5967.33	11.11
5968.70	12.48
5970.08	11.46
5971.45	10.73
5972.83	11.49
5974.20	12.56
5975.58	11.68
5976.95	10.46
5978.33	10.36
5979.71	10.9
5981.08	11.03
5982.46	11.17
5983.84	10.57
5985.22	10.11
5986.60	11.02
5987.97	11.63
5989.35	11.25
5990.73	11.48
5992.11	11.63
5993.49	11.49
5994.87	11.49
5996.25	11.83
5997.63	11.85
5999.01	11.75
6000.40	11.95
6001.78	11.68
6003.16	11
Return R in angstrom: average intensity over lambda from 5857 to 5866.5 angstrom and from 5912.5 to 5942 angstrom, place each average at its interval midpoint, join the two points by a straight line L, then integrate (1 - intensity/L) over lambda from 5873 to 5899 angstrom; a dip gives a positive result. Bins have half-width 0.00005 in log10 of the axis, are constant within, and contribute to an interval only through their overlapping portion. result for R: 1.8 angstrom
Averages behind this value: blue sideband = 10.7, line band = 10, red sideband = 10.9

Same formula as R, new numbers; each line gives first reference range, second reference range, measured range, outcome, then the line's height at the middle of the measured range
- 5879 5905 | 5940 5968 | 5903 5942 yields -1.9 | 10.4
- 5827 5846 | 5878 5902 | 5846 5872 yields -1.4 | 10.7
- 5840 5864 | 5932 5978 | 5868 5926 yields 4.3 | 11.3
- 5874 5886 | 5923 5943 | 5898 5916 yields 0.8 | 11.1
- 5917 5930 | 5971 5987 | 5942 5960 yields 0.4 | 11.1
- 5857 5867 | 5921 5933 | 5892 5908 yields 1.8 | 11.1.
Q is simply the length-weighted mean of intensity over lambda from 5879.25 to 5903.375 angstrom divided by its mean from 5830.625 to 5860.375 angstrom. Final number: 0.9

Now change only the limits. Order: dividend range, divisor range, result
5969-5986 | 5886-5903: 1.19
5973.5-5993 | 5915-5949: 1.01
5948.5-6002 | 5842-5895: 1.02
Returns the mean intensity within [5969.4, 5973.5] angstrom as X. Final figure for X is 11.2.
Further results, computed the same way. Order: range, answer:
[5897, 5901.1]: 10.7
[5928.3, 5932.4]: 11.2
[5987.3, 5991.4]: 11.4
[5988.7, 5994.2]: 11.5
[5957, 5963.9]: 10.7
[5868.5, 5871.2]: 11.3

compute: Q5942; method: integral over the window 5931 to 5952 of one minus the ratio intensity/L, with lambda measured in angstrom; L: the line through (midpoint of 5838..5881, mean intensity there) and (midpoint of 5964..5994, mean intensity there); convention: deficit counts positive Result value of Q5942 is 0.6 angstrom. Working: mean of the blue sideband 11.5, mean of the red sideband 11.2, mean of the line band 11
